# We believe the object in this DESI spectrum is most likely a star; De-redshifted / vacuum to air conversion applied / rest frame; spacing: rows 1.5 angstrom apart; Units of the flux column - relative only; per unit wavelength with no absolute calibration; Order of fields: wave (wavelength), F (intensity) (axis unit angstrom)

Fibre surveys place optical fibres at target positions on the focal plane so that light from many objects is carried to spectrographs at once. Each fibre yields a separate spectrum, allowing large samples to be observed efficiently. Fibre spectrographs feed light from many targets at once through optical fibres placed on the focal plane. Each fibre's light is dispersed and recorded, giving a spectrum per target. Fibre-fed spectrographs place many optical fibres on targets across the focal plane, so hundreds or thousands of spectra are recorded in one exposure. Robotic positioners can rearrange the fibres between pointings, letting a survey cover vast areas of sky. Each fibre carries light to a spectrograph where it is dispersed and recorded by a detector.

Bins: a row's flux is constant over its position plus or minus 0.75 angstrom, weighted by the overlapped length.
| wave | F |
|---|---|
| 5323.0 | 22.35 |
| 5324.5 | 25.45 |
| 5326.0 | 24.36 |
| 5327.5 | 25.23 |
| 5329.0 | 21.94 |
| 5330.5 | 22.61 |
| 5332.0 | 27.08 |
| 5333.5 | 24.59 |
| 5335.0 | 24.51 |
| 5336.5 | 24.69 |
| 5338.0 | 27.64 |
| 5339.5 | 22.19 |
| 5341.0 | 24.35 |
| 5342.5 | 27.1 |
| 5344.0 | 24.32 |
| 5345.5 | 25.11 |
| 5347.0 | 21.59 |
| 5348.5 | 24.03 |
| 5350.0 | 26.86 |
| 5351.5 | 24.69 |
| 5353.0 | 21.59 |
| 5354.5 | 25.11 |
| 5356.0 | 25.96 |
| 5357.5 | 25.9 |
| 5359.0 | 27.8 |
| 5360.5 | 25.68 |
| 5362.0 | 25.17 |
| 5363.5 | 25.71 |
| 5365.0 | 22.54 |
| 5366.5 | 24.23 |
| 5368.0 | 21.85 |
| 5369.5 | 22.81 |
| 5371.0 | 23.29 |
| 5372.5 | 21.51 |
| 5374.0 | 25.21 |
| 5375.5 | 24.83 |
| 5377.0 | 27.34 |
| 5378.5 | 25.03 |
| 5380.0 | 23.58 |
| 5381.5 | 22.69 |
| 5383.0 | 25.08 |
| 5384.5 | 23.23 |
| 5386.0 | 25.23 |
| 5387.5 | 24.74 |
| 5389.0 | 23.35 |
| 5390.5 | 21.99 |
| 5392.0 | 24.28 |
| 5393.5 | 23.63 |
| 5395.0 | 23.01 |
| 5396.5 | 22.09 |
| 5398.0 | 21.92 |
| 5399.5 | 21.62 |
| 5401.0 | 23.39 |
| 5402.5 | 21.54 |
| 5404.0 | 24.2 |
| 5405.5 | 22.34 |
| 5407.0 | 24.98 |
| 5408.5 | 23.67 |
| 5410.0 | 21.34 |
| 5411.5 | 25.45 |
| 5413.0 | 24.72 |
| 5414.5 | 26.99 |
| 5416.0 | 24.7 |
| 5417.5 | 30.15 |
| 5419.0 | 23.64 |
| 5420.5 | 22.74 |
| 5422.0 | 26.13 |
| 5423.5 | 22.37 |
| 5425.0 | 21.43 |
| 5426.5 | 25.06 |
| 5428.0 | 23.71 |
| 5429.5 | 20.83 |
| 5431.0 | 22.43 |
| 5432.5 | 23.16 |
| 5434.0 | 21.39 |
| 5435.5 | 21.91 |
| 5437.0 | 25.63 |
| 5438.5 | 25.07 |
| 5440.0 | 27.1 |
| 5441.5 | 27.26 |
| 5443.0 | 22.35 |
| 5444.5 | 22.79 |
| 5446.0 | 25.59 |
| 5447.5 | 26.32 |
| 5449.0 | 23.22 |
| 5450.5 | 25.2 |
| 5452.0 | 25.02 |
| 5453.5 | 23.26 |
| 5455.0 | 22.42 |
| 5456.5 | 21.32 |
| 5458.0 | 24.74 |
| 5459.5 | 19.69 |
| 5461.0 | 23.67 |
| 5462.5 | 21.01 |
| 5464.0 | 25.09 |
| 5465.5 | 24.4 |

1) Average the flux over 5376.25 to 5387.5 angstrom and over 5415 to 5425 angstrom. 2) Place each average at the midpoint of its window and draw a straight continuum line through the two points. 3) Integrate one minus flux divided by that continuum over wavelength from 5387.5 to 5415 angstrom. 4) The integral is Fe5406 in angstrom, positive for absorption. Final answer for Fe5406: 1.5 angstrom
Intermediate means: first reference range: 24.6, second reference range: 24.7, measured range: 23.4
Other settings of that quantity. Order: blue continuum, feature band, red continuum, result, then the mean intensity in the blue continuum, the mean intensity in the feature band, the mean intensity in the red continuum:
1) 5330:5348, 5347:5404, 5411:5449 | 1.3 angstrom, 24.7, 24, 24.3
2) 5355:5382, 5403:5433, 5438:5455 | 0.8 angstrom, 24.5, 24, 24.7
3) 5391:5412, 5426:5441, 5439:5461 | 0.0 angstrom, 23.1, 23.7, 24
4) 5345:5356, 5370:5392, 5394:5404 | -0.9 angstrom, 24.2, 24.1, 22.4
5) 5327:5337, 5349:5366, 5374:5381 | -0.3 angstrom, 24.3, 25.2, 25.1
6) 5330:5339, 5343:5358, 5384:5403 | 0.0 angstrom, 25.2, 24.5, 23.1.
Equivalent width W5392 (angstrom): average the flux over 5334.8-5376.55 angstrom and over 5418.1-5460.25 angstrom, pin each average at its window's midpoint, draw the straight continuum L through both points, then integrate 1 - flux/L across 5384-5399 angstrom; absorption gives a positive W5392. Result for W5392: 0.5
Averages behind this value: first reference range 24.5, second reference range 23.7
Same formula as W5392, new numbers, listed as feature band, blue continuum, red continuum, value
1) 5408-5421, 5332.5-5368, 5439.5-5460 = -0.3 angstrom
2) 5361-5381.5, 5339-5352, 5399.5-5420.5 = 0.3 angstrom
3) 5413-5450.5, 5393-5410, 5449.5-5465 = -2.0 angstrom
